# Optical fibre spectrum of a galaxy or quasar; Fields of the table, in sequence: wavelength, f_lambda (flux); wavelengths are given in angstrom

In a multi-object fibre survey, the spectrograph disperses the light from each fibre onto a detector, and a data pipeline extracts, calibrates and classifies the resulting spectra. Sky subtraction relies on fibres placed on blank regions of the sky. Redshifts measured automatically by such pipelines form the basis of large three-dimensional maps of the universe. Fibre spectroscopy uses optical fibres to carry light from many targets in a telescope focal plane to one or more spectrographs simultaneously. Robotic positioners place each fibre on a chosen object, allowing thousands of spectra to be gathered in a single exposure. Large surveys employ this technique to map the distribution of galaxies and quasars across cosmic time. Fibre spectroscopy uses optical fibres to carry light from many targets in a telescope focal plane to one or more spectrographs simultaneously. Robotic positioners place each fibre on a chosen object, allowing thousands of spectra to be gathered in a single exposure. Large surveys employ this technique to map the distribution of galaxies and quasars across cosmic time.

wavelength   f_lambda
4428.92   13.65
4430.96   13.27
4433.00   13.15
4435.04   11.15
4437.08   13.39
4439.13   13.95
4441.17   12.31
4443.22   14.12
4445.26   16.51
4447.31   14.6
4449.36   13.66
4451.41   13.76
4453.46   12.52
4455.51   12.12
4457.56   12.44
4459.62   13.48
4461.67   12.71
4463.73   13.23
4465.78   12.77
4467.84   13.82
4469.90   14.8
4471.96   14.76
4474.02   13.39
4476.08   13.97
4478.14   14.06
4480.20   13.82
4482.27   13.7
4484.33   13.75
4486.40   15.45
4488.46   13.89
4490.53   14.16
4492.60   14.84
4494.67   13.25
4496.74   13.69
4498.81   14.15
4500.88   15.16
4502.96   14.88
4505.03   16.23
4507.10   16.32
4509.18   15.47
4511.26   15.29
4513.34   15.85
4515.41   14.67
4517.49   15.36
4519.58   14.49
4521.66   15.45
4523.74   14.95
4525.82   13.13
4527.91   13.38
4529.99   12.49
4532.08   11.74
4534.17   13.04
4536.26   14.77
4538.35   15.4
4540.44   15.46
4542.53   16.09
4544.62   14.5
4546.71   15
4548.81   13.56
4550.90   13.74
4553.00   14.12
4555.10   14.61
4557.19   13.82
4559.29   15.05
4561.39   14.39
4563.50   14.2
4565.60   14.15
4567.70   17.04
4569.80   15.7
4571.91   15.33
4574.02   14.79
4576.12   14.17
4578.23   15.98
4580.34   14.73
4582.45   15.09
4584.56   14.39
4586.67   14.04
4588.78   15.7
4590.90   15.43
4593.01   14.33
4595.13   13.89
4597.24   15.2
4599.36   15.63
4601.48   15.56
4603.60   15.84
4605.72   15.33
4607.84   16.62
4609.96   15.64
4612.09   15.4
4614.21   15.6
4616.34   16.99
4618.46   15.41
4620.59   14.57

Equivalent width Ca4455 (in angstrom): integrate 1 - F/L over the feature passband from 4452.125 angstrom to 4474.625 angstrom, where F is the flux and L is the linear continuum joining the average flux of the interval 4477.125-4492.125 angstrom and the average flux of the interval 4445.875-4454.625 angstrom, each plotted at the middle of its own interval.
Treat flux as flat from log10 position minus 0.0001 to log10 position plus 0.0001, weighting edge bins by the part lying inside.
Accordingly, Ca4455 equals 1.0 angstrom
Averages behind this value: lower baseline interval 13.7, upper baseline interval 14.1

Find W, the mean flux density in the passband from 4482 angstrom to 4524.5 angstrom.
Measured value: 14.8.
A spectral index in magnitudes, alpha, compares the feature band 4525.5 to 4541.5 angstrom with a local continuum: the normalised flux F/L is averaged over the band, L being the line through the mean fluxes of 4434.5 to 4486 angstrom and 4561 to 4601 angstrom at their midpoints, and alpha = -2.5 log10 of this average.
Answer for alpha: 0.06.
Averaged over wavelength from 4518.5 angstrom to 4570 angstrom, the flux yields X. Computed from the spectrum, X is 14.4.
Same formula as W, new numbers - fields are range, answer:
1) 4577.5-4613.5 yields 15.2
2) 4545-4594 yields 14.8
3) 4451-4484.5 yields 13.5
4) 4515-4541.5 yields 14.2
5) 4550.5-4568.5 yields 14.6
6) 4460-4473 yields 13.7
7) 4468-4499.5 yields 14.1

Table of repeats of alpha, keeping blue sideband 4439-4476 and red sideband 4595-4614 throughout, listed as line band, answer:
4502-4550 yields -0.013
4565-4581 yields -0.011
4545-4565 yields 0.046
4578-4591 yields 0.023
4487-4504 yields -0.014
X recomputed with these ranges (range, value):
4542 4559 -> 14.4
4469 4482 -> 14.1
